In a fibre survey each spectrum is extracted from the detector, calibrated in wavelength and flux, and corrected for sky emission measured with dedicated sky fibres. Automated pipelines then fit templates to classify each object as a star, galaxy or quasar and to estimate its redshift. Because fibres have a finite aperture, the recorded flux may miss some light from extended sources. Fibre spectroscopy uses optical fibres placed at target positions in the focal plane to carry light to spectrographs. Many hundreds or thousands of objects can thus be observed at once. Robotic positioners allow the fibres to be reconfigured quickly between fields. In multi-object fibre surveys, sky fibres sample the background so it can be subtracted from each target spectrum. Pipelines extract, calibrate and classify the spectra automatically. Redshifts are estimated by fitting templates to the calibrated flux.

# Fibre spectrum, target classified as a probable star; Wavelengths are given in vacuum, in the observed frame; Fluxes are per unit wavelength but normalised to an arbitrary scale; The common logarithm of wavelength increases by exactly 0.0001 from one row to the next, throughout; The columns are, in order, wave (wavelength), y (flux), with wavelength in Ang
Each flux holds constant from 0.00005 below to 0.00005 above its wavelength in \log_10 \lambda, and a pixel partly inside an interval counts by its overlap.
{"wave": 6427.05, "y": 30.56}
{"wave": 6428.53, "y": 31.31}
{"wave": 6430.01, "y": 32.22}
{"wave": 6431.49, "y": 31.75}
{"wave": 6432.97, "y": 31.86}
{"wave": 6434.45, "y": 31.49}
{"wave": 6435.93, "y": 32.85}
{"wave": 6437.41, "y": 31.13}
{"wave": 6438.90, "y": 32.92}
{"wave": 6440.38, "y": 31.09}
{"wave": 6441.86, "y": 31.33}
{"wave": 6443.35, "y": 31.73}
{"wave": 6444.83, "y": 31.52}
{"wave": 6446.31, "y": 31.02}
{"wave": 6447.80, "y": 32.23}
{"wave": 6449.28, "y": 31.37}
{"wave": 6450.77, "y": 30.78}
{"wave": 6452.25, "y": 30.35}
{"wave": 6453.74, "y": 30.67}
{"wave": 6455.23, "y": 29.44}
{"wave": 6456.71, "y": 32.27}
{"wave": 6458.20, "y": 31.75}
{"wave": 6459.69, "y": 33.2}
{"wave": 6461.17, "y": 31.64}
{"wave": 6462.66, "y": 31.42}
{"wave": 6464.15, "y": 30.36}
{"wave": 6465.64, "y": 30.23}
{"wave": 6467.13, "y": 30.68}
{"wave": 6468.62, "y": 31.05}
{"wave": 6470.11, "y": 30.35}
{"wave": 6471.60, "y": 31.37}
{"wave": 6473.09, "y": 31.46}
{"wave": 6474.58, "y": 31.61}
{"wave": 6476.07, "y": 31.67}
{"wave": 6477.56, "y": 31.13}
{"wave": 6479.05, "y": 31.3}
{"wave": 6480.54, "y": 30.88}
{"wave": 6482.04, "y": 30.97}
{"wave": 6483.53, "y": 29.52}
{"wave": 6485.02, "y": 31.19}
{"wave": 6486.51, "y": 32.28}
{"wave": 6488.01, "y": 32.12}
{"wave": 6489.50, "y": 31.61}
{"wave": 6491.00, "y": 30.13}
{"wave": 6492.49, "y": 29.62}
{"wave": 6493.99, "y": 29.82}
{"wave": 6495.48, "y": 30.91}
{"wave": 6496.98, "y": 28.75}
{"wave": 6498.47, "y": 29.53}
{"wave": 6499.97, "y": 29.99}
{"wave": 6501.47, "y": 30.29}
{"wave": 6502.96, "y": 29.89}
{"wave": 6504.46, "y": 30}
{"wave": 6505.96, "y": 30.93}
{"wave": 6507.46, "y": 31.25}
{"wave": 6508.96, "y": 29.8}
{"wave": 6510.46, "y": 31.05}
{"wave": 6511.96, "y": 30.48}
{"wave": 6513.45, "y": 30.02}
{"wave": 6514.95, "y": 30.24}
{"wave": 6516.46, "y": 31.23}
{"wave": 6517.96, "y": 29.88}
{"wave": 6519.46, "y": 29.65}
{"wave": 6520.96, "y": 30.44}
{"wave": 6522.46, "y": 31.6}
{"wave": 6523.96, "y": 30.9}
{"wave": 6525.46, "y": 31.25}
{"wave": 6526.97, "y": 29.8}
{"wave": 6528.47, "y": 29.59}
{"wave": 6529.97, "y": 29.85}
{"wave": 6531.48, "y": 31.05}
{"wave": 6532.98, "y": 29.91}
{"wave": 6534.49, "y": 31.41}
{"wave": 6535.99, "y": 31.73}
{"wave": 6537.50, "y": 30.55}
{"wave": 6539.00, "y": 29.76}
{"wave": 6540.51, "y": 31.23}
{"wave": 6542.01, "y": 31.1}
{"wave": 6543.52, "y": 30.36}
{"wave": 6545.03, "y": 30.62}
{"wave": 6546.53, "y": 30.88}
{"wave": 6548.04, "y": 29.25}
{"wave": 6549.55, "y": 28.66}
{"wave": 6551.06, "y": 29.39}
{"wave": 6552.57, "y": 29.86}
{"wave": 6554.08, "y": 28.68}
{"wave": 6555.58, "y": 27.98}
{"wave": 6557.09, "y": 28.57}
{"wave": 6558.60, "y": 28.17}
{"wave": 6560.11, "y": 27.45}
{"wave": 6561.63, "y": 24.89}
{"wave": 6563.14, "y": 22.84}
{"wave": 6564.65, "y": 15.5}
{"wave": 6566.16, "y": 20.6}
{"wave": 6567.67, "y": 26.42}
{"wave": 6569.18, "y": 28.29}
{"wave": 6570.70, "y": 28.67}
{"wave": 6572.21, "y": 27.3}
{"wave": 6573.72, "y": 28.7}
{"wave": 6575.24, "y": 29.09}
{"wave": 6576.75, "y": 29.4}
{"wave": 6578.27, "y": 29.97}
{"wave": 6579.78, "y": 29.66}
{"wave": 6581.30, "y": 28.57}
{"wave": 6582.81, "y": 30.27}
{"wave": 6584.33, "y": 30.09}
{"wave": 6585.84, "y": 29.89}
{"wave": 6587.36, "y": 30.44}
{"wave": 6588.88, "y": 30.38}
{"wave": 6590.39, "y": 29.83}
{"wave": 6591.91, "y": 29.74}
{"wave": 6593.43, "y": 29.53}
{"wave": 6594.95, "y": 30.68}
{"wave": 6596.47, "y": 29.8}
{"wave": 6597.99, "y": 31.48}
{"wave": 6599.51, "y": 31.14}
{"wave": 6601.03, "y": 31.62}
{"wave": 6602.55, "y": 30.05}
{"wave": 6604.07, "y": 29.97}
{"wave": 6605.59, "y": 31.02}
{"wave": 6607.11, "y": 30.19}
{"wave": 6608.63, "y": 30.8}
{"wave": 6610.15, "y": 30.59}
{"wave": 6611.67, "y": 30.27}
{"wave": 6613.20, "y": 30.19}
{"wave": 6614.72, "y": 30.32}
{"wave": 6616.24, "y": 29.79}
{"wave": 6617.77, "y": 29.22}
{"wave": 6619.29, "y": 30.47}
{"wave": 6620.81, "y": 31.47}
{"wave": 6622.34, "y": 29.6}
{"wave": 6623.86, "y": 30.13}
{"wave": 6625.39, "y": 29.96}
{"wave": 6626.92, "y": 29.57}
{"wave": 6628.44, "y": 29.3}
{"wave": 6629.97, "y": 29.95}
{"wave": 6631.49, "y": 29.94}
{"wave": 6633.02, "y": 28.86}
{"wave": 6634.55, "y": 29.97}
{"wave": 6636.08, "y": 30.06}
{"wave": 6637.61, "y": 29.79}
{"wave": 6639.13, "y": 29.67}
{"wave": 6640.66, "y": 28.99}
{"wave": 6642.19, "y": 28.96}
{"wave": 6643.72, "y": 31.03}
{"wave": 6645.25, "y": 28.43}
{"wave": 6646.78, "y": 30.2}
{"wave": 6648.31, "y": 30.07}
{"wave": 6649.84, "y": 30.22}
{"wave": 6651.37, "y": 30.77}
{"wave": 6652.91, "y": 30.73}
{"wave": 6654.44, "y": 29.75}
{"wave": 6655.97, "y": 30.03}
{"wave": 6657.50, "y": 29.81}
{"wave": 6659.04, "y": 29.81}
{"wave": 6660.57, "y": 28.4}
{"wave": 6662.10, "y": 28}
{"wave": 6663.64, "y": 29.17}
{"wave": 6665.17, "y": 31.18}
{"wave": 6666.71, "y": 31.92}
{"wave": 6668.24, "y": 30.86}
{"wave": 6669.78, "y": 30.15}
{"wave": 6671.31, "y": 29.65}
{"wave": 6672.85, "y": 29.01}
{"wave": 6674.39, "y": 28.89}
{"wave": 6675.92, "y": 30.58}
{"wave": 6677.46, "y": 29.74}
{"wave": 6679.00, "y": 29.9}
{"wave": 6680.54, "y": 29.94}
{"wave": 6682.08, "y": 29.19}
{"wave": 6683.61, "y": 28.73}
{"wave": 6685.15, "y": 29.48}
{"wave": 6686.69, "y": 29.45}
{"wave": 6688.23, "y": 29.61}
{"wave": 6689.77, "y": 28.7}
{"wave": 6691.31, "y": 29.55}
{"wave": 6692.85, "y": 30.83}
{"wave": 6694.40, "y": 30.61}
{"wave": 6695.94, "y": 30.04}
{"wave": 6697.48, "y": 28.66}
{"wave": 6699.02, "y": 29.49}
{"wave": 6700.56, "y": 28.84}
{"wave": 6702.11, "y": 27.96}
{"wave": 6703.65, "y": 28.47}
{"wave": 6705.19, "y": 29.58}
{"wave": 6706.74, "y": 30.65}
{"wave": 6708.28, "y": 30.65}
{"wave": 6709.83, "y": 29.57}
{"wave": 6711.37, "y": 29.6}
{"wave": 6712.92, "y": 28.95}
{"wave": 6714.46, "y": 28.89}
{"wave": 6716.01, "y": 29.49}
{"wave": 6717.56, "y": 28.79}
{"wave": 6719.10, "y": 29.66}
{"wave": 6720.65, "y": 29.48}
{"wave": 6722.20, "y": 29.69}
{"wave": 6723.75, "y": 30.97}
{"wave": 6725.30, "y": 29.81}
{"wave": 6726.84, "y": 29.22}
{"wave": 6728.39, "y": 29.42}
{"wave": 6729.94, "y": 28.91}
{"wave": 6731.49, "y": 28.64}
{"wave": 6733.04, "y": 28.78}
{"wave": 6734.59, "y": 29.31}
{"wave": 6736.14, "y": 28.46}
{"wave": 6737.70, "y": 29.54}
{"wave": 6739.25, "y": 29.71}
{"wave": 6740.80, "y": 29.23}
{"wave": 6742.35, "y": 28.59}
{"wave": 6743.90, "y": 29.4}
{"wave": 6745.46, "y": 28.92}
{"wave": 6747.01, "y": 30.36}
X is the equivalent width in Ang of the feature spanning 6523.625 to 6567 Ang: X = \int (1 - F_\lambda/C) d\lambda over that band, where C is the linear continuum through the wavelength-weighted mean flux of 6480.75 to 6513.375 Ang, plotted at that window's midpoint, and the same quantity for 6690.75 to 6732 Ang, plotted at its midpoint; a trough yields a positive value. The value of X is 2.3 Ang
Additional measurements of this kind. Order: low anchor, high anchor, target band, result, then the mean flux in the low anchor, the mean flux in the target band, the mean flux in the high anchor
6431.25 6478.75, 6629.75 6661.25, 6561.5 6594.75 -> 2.74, 31.4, 27.8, 29.8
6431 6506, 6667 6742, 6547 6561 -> 0.83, 31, 28.7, 29.5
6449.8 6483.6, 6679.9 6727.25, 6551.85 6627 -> 3.17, 31.1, 29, 29.5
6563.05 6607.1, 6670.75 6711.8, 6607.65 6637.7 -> -1.01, 28.8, 30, 29.5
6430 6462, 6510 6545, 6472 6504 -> 0.36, 31.6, 30.7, 30.6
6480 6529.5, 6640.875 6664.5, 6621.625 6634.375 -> 0.06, 30.5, 29.7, 29.7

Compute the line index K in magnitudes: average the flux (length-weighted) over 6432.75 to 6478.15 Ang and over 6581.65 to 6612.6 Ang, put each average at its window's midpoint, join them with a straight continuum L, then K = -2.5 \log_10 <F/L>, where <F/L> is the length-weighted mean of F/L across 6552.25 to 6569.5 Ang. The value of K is 0.194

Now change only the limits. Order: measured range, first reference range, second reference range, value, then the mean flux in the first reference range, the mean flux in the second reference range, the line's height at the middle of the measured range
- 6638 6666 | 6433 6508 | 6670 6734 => 0.00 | 31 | 29.5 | 29.8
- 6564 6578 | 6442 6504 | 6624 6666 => 0.16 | 30.9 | 29.7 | 30.2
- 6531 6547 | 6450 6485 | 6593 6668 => -0.01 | 31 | 30.1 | 30.6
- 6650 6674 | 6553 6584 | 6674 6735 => -0.04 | 27.1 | 29.5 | 28.7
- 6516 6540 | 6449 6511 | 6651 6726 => 0.00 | 30.8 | 29.7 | 30.5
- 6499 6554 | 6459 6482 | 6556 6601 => -0.03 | 31.2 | 28.2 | 29.7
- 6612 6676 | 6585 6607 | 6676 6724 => 0.00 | 30.4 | 29.5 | 30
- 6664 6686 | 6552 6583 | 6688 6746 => -0.04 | 27.1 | 29.4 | 28.7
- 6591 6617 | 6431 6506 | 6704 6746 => -0.01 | 31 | 29.4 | 30.2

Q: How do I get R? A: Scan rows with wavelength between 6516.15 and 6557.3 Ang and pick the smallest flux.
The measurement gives 27.98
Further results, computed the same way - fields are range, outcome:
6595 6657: 28.43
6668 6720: 27.96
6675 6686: 28.73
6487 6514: 28.75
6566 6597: 20.6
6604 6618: 29.22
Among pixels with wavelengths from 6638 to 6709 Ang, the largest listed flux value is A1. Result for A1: 31.92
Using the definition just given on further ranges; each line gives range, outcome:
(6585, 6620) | 31.62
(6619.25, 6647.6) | 31.47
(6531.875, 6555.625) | 31.73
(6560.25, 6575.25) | 29.09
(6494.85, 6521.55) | 31.25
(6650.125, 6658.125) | 30.77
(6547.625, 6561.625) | 29.86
